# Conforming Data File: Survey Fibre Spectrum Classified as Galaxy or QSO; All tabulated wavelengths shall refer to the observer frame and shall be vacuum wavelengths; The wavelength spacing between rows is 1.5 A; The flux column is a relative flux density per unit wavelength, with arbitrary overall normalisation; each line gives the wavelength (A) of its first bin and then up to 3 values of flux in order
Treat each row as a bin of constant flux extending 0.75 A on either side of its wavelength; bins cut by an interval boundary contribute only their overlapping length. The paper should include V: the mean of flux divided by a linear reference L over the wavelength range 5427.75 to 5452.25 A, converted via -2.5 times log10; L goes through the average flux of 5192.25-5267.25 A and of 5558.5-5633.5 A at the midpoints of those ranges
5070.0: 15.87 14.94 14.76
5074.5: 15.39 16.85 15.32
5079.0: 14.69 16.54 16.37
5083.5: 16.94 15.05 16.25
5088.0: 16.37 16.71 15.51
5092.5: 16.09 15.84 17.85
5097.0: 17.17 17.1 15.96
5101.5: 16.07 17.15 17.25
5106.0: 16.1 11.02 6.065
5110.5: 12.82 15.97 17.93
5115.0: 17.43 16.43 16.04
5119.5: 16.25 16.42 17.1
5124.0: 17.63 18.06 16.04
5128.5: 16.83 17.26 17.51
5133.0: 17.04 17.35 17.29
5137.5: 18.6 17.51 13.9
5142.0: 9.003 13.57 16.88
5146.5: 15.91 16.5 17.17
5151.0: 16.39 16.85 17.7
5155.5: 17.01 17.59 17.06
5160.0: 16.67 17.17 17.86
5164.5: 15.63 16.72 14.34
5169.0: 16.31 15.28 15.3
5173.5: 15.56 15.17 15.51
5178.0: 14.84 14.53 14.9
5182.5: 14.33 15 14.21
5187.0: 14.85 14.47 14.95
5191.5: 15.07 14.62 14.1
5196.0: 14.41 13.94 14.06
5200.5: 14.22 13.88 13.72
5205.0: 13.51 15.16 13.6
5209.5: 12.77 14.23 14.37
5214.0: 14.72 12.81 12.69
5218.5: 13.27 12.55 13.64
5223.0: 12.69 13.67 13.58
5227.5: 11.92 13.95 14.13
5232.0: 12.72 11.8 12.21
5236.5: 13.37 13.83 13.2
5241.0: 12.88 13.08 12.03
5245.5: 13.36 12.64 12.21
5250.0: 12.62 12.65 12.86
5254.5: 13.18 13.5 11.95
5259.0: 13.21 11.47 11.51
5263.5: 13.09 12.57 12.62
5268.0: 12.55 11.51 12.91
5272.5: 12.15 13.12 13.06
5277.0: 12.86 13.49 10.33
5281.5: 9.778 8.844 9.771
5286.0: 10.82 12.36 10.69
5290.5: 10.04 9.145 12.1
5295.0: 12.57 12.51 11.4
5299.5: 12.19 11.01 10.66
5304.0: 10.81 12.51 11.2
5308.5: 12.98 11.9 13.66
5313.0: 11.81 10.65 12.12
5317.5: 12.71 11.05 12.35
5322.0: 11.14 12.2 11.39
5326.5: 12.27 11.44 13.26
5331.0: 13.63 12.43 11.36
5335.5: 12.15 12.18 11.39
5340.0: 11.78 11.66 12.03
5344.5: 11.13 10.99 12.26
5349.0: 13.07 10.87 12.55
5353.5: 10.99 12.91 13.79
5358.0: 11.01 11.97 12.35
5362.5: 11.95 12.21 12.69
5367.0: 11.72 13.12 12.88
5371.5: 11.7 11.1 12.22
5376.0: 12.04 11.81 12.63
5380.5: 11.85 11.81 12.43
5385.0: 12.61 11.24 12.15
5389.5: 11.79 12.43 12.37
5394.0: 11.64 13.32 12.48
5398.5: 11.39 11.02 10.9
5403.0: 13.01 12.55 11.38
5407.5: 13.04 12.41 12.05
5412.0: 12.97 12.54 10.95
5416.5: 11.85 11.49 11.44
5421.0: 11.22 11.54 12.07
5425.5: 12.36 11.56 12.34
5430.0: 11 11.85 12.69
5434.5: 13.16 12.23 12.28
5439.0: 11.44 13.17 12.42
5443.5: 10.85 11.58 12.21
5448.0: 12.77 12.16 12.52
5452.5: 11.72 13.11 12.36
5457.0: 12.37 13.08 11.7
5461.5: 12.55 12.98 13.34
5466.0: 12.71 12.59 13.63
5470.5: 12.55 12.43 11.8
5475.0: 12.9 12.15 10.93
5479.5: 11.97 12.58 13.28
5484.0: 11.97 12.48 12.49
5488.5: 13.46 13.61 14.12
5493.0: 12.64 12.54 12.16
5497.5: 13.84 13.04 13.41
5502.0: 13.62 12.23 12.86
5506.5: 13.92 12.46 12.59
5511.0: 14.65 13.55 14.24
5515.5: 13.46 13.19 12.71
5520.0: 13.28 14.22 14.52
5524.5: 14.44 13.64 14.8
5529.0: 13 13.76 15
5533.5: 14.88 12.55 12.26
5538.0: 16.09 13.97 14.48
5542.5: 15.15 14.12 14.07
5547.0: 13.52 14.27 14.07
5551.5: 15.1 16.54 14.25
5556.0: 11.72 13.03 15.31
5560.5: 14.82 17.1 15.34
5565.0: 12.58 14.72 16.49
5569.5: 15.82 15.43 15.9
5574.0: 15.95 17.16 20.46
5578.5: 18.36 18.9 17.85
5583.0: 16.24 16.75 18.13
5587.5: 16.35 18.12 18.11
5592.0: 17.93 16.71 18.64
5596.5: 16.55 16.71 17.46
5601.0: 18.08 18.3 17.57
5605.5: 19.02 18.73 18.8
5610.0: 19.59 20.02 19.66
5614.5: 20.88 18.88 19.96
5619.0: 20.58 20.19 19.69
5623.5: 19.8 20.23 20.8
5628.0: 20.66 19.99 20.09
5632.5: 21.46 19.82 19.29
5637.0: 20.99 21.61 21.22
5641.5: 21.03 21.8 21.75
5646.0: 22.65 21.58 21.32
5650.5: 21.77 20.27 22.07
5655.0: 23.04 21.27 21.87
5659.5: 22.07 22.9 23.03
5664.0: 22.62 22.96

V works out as 0.30 mag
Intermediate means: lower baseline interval 13.2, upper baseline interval 18.1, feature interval 12.2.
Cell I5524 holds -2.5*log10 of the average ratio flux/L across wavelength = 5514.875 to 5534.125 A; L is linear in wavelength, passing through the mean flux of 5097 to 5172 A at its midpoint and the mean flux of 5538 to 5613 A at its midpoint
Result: 0.179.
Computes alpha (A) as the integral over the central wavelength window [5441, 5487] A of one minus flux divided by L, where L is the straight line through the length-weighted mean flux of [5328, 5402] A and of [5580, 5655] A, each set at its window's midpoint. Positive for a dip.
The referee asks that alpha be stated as 7.9 A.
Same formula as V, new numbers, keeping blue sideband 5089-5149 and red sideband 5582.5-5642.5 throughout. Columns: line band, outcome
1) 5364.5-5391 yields 0.41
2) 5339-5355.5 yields 0.42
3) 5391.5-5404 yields 0.42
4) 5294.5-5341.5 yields 0.40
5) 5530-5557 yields 0.30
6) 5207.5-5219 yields 0.22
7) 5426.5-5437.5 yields 0.43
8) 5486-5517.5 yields 0.36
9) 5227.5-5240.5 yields 0.27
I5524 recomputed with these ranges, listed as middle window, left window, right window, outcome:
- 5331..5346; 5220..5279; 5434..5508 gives 0.08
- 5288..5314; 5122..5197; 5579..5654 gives 0.42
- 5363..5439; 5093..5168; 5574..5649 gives 0.43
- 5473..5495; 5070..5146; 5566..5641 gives 0.39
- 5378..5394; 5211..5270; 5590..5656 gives 0.27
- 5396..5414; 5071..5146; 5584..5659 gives 0.44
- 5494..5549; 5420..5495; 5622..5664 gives 0.13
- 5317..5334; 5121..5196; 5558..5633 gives 0.35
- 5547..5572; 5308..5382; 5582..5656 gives 0.21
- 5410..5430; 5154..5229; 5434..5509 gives 0.10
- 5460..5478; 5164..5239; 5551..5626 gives 0.29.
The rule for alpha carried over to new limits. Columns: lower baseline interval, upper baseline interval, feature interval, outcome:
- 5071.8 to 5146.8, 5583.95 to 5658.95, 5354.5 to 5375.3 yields 6.52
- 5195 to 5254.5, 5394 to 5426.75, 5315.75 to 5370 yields 1.71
